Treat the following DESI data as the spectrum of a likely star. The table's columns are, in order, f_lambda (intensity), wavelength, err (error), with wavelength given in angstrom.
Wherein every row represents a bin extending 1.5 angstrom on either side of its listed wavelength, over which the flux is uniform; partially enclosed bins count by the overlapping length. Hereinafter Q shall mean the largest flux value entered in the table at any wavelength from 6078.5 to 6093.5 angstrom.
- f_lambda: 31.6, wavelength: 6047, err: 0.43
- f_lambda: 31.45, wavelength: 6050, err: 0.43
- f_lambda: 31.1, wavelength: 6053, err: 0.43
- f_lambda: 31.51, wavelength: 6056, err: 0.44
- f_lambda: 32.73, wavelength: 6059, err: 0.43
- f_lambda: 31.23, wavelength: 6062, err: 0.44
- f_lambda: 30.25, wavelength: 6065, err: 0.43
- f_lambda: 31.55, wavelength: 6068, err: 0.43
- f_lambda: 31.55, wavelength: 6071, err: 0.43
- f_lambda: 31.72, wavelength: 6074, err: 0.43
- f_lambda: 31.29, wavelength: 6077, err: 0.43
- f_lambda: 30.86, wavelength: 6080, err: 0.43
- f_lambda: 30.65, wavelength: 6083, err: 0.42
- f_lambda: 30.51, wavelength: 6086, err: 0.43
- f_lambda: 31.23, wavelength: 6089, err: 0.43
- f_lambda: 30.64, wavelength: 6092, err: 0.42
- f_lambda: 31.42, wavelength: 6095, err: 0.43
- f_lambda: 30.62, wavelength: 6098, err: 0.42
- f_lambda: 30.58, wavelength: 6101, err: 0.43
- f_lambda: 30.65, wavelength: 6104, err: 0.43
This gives 31.23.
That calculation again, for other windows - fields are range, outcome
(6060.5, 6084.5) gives 31.72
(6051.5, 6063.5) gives 32.73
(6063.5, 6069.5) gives 31.55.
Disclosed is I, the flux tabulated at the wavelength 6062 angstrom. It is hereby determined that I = 31.23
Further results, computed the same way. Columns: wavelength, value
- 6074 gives 31.72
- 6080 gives 30.86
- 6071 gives 31.55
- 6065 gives 30.25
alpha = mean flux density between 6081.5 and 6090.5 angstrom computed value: 30.8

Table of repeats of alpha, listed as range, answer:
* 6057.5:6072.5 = 31.5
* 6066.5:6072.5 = 31.6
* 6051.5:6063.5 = 31.6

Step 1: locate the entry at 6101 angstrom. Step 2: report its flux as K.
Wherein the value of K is 30.58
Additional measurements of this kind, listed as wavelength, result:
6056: 31.51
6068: 31.55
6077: 31.29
